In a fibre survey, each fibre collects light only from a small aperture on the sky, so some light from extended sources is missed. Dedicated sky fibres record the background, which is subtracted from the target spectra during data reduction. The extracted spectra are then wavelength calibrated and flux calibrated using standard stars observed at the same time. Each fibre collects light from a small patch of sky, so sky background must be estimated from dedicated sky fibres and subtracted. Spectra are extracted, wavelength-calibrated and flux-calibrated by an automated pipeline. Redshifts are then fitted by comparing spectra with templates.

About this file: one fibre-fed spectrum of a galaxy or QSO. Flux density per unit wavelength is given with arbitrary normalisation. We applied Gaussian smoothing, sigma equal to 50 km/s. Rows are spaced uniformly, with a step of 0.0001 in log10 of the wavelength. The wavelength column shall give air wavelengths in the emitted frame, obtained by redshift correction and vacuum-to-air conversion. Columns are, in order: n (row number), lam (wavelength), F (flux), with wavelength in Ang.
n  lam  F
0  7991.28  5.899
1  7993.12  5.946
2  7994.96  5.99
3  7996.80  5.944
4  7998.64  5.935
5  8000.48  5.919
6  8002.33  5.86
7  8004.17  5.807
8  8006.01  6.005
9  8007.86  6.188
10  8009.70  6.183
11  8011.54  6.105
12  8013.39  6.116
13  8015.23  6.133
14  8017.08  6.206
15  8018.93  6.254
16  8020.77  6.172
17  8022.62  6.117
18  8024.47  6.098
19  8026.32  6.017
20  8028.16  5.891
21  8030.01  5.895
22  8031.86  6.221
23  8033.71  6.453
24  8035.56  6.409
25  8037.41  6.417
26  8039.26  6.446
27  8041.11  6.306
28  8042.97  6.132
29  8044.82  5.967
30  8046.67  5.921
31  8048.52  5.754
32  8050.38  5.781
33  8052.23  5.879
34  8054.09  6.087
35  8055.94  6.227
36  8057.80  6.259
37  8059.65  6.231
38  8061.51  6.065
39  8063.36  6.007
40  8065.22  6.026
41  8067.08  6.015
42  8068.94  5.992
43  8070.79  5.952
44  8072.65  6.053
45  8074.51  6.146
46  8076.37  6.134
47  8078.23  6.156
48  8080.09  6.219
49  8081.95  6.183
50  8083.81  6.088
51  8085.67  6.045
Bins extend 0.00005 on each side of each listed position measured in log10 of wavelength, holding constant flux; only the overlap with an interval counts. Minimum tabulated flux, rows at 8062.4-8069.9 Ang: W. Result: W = 5.992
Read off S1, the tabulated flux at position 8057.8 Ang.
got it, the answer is 6.259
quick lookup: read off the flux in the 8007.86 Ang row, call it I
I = 6.188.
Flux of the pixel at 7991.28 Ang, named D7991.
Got 5.899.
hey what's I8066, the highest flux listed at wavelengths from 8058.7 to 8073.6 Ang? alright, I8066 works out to 6.231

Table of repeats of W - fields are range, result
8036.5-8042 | 6.306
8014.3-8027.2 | 6.017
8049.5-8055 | 5.781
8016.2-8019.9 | 6.206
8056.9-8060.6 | 6.231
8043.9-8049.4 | 5.754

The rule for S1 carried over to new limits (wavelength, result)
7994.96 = 5.99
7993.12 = 5.946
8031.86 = 6.221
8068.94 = 5.992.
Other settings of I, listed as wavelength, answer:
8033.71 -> 6.453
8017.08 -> 6.206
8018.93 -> 6.254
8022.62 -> 6.117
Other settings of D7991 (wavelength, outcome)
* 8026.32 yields 6.017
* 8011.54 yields 6.105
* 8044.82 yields 5.967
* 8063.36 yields 6.007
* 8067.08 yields 6.015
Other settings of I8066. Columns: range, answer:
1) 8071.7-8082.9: 6.219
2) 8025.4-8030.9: 6.017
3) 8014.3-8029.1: 6.254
